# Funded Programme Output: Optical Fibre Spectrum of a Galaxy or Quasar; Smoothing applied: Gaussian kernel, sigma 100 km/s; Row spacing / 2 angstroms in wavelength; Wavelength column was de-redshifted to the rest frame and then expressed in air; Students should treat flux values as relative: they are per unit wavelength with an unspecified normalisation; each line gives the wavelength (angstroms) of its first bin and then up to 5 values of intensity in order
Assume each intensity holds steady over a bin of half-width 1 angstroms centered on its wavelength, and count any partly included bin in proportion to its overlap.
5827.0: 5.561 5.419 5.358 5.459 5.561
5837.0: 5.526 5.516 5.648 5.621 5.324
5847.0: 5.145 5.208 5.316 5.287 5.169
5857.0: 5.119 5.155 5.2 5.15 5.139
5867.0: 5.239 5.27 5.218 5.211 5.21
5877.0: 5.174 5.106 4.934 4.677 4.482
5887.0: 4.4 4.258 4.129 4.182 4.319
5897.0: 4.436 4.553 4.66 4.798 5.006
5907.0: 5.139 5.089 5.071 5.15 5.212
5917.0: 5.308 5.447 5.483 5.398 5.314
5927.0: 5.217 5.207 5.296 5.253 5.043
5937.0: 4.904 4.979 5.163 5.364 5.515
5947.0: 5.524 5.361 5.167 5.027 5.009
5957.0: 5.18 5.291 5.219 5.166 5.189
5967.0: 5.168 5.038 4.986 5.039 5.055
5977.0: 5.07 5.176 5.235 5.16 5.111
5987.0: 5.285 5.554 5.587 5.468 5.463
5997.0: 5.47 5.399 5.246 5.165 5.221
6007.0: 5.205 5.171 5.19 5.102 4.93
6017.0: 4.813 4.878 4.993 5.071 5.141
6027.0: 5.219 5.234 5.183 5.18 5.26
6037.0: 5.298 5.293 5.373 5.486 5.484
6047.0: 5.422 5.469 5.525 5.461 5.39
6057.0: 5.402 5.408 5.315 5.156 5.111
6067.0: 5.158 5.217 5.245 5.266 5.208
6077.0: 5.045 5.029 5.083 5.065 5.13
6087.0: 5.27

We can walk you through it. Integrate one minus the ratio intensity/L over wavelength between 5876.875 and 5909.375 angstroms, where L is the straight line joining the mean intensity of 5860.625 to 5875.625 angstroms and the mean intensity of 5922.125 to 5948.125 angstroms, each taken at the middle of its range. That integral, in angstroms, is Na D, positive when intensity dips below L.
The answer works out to 3.6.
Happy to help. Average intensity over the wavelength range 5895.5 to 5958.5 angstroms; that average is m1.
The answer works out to 5.13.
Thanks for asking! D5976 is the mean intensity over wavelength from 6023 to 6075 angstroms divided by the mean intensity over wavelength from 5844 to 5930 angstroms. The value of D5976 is 1.06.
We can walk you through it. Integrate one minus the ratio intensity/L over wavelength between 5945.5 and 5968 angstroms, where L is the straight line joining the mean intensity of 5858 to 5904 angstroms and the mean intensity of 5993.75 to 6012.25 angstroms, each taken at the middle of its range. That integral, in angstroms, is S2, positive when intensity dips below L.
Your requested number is -0.5 angstroms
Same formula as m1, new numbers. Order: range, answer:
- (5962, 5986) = 5.12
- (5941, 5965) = 5.25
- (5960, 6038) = 5.19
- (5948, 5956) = 5.14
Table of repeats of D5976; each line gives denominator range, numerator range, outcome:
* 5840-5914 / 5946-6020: 1.04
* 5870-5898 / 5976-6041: 1.11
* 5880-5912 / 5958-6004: 1.13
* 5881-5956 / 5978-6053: 1.05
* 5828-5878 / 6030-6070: 1.00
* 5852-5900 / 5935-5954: 1.07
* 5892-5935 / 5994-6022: 1.03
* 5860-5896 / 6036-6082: 1.09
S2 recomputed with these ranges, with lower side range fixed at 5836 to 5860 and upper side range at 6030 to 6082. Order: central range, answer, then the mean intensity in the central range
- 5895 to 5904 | 1.26 angstroms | 4.58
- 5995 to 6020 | 0.65 angstroms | 5.16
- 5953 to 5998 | 0.74 angstroms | 5.22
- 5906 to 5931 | 0.31 angstroms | 5.25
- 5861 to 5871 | 0.24 angstroms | 5.2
